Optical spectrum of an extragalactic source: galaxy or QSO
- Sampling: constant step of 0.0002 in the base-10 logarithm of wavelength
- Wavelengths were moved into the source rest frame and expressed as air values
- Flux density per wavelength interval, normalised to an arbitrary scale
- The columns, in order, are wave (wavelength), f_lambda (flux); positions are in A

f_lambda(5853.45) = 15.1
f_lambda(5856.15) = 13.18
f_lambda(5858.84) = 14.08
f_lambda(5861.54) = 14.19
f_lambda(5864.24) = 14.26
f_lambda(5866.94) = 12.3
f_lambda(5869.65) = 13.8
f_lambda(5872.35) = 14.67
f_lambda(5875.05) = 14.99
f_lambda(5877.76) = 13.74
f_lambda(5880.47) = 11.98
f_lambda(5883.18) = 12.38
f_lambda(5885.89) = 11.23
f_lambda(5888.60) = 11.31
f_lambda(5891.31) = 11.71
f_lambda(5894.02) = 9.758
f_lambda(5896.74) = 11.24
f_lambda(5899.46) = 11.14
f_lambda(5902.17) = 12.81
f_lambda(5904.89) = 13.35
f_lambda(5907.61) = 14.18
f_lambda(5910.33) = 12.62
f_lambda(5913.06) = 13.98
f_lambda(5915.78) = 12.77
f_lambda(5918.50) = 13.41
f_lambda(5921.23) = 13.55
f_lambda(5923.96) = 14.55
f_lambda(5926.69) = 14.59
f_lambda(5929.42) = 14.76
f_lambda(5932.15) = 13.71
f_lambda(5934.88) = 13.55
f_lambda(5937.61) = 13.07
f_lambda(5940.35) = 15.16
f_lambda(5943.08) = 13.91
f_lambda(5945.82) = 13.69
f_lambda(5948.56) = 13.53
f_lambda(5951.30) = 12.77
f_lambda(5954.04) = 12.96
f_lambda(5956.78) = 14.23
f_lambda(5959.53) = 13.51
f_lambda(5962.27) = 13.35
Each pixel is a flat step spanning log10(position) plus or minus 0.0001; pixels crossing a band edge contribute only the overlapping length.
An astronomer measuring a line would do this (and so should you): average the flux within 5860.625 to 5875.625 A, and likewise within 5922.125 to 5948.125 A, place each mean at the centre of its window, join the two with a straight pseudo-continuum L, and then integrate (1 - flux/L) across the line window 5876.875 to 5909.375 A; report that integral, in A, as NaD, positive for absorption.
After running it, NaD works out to 4.6 A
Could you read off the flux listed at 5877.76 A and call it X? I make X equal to 13.74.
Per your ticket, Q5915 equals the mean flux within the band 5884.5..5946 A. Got 13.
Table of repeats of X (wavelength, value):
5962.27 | 13.35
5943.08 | 13.91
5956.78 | 14.23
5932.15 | 13.71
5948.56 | 13.53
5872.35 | 14.67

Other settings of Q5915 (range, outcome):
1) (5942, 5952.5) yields 13.5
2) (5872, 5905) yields 12.2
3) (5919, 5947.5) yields 14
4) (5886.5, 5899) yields 11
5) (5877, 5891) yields 12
